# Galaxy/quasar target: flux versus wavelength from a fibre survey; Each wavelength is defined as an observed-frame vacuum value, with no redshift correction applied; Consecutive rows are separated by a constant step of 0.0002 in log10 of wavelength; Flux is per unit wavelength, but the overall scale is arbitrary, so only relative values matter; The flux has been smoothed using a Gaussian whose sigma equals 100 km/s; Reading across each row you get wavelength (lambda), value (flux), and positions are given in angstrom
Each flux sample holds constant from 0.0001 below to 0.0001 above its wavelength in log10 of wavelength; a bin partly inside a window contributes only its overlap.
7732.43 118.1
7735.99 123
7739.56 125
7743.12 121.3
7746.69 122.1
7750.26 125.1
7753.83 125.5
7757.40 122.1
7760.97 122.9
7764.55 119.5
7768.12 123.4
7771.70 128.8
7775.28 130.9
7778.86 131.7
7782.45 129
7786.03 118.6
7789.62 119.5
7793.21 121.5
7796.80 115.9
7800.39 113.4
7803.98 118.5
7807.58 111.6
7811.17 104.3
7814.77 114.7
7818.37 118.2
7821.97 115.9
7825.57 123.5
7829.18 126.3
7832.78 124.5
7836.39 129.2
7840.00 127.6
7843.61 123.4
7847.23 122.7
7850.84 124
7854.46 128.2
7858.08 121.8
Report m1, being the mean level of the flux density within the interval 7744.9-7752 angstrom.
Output 124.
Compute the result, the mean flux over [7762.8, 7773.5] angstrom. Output 124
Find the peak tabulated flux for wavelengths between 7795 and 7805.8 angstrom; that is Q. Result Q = 118.5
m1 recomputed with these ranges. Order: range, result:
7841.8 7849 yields 123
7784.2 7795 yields 120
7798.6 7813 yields 112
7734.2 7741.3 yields 124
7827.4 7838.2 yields 127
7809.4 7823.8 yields 113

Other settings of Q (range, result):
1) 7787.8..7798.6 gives 121.5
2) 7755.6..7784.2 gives 131.7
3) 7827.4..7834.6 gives 126.3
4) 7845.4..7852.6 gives 124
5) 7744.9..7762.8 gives 125.5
